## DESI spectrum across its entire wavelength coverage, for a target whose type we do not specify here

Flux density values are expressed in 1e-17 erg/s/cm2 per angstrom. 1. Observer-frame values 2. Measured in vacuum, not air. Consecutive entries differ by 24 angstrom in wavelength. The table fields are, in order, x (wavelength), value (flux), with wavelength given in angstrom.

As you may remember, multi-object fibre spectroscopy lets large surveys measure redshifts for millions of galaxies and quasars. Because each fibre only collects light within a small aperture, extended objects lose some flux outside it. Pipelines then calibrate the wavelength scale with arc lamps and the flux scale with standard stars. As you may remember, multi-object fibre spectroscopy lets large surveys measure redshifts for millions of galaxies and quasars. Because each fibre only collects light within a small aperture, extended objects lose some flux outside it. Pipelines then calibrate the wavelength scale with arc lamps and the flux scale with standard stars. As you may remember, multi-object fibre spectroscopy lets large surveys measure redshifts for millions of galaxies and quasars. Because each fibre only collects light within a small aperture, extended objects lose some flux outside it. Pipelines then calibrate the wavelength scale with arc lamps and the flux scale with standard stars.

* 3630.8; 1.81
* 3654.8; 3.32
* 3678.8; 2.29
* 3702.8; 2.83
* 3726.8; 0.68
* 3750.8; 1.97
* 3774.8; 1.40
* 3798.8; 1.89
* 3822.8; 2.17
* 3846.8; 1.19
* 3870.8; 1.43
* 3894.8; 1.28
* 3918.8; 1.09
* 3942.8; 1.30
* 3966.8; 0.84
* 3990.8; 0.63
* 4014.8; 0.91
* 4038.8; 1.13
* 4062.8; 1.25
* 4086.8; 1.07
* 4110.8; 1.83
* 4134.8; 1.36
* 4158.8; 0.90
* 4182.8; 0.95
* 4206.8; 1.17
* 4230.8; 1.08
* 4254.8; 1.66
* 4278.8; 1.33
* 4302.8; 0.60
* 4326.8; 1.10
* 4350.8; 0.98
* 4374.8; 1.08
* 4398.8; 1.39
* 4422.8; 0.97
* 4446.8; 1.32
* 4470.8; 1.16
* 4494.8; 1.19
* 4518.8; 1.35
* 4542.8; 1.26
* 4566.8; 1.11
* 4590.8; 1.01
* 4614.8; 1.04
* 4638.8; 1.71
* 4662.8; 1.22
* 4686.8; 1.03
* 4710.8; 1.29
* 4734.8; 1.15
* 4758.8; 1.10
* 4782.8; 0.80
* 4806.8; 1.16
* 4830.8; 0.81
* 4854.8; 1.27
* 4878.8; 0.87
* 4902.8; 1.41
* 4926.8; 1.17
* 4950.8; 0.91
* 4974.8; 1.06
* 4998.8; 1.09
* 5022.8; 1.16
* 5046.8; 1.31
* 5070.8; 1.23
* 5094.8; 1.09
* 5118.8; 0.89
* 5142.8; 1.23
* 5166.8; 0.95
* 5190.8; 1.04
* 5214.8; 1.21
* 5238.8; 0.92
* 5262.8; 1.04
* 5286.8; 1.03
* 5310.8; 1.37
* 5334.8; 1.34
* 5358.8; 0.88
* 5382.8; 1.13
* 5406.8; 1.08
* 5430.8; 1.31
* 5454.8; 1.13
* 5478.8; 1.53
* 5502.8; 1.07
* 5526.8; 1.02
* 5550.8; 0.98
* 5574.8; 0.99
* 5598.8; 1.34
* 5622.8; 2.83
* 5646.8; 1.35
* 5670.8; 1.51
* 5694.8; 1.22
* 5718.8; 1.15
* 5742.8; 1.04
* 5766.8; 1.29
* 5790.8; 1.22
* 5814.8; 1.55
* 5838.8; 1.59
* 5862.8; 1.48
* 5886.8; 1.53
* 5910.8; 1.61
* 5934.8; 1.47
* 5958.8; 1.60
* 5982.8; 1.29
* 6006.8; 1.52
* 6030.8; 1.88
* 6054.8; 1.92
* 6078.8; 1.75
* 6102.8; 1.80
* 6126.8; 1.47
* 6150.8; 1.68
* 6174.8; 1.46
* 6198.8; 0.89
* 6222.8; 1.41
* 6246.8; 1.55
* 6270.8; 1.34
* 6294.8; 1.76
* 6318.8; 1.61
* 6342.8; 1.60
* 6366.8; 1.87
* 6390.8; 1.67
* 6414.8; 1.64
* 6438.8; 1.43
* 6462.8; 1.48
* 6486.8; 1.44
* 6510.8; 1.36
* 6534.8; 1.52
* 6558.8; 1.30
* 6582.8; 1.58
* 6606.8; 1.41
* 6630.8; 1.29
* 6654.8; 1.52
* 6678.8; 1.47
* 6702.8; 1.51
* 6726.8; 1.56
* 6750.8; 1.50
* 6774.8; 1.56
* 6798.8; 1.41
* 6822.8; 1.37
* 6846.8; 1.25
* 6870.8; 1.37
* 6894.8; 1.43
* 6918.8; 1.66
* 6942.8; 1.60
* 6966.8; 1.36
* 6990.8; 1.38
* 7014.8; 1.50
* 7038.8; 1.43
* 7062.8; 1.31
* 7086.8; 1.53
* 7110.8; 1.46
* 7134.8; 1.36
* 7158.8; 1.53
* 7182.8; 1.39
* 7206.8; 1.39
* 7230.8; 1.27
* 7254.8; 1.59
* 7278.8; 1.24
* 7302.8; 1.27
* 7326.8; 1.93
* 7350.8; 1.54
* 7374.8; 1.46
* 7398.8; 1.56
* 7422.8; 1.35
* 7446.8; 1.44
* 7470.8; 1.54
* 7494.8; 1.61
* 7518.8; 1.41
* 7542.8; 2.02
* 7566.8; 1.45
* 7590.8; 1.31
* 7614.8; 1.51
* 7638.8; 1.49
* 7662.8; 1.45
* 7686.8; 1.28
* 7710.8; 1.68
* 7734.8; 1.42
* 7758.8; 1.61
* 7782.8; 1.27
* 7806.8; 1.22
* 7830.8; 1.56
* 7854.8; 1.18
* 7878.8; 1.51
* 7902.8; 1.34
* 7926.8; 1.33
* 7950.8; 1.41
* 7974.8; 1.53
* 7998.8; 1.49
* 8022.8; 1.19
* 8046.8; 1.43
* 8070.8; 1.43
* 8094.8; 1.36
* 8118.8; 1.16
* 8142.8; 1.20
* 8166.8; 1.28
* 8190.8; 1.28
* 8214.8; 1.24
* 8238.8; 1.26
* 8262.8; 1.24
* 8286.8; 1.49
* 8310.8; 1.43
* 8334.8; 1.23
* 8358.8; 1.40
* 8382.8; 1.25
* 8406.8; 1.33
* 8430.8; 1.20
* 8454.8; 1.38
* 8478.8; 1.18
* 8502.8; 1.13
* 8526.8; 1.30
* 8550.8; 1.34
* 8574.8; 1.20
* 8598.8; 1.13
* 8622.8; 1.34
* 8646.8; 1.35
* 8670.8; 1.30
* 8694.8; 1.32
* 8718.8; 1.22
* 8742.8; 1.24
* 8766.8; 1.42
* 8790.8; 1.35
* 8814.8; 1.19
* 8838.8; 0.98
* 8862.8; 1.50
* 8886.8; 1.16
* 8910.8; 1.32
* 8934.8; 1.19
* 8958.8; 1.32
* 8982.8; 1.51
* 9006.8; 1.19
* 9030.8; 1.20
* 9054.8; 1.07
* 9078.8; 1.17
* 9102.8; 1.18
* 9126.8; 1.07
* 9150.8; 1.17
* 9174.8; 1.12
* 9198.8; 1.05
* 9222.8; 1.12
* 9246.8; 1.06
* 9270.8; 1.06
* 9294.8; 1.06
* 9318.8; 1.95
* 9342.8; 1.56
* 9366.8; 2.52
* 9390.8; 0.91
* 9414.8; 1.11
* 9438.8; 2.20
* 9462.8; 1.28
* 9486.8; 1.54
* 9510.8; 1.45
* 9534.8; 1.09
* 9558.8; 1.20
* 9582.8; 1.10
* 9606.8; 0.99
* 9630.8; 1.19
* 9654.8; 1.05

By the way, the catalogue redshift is 0.507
